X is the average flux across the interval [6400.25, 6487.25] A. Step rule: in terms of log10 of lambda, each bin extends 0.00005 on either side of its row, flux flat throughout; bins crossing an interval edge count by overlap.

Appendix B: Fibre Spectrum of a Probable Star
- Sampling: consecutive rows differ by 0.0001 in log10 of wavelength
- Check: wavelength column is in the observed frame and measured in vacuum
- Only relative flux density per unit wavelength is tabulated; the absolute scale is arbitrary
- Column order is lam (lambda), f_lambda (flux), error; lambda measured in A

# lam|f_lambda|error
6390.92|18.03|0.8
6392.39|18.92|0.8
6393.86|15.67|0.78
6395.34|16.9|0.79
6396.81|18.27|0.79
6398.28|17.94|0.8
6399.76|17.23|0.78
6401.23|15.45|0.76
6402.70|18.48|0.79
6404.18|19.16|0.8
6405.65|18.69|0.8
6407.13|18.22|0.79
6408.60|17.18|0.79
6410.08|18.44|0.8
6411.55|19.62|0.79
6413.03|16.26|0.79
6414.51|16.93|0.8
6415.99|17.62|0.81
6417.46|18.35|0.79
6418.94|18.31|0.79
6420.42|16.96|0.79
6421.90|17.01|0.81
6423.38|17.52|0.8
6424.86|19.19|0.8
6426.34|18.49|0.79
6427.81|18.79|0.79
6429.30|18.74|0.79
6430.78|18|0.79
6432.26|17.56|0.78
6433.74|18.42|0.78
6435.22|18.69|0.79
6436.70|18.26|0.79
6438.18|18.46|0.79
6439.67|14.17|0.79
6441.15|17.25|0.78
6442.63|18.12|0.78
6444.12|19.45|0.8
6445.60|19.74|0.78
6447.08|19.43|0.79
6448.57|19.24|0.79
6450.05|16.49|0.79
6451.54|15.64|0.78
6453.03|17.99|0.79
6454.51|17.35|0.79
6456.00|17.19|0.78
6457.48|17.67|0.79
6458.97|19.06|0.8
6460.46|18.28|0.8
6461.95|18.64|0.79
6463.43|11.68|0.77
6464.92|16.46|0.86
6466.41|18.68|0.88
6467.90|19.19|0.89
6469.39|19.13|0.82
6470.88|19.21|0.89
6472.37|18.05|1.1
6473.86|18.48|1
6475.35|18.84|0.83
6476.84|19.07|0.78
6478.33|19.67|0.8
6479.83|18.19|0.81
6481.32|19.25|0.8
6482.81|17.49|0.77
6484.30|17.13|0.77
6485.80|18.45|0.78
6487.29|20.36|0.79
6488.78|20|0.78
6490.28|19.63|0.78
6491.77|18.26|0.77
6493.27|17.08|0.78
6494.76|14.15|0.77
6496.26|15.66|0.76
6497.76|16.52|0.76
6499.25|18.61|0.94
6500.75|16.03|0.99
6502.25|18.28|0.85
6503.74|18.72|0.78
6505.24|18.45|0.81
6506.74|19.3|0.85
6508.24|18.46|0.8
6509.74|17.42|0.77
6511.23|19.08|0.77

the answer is 18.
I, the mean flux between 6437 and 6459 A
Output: 17.8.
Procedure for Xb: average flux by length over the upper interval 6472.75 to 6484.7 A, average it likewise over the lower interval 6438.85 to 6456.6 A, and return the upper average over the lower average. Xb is 1.05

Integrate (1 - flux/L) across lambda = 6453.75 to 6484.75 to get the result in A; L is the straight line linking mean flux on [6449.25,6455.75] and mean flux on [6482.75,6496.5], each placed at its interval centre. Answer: -1.2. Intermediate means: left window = 16.9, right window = 17.9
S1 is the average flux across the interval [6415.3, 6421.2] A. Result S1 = 17.8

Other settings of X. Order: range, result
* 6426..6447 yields 18.2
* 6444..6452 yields 18.3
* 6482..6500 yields 17.8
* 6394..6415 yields 17.7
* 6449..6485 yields 17.9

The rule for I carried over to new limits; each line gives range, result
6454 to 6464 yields 17.2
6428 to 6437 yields 18.3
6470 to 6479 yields 18.9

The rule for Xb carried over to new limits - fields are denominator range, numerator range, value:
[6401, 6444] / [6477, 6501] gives 1.00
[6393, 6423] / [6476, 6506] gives 1.02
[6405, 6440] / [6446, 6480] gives 1.00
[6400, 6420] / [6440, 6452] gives 1.01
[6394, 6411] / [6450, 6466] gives 0.96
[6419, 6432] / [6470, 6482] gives 1.04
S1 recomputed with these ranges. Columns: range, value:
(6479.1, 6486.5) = 18.1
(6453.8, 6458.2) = 17.4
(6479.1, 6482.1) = 18.7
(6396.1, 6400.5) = 17.8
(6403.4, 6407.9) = 18.7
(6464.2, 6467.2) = 17.6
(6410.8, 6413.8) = 17.9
